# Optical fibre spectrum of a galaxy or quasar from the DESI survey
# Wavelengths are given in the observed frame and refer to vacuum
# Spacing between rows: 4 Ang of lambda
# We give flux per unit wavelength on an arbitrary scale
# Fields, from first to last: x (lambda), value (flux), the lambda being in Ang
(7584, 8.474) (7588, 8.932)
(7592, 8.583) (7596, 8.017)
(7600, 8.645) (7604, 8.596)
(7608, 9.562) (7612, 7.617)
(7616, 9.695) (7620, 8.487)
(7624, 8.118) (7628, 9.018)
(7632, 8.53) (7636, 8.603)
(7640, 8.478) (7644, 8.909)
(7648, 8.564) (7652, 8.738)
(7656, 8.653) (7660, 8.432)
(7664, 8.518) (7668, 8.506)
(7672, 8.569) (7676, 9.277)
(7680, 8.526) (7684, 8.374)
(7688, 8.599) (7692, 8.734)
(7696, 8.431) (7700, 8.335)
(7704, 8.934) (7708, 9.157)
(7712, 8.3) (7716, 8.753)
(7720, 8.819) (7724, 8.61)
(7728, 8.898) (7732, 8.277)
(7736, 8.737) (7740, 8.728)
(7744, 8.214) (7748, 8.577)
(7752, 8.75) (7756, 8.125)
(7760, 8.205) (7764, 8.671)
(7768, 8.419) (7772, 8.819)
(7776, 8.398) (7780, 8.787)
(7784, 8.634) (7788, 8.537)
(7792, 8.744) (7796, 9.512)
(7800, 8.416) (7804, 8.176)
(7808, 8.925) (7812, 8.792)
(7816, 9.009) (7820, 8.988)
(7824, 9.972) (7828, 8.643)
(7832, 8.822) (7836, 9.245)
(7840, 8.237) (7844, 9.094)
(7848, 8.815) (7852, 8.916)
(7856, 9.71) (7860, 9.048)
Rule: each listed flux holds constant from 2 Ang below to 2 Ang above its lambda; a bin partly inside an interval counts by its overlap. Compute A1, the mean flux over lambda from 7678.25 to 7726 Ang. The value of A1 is 8.63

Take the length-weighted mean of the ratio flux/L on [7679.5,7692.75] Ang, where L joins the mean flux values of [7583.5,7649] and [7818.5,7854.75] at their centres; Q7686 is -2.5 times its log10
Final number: 0.03 mag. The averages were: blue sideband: 8.64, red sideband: 8.99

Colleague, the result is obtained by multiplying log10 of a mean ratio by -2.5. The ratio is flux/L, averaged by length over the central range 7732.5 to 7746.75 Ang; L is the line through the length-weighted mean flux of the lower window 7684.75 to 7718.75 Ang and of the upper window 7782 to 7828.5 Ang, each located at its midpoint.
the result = 0.02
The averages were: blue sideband 8.65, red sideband 8.87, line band 8.53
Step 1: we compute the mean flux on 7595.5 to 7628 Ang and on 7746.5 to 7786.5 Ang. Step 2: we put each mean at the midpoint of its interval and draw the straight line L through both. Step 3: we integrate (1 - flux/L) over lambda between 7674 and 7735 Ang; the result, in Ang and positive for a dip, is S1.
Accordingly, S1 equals -0.6 Ang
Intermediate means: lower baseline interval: 8.64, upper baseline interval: 8.54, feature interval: 8.67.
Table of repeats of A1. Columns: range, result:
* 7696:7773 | 8.59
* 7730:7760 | 8.47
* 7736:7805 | 8.58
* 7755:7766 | 8.35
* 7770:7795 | 8.69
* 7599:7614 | 8.6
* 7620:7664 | 8.6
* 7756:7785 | 8.53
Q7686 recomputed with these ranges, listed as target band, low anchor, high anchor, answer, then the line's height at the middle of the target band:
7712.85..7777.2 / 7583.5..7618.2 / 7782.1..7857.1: 0.033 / 8.82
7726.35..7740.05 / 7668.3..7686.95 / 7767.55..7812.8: 0.004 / 8.68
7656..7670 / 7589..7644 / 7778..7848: 0.022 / 8.68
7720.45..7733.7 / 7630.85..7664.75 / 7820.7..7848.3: 0.017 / 8.77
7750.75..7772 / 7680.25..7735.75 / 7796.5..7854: 0.036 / 8.74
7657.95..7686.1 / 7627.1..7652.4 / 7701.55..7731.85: 0.013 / 8.7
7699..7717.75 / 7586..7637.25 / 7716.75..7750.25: -0.012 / 8.62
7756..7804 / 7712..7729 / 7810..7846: 0.031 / 8.86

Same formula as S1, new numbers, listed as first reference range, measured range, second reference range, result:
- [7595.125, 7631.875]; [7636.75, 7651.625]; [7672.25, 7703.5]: 0.0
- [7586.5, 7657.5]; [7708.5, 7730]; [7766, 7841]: 0.1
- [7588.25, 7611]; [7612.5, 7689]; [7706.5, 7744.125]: 0.1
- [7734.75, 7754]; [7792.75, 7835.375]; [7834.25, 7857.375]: -0.3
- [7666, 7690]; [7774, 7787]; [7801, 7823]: 0.3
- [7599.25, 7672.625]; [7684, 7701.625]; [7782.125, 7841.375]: 0.4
